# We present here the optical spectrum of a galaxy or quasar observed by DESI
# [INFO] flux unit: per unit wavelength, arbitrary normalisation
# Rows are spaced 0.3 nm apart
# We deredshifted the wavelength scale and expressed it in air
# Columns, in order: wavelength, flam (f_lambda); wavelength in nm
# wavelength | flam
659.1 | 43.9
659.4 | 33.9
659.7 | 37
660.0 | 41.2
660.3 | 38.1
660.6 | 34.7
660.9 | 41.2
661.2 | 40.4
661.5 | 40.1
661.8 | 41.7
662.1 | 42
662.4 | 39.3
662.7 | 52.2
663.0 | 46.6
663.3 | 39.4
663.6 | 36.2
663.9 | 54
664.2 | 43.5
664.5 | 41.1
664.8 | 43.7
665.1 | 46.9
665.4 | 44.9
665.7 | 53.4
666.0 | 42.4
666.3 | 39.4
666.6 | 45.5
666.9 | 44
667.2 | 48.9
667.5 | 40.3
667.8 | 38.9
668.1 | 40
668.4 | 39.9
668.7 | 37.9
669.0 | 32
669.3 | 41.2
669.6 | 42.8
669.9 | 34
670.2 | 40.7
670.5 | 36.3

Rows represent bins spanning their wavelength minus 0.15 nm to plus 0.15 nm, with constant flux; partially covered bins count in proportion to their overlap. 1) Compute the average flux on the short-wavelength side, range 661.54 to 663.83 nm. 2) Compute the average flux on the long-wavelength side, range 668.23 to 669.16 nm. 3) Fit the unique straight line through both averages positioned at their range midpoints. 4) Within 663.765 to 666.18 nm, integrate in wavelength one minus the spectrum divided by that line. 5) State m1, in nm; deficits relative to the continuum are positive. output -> -0.34 nm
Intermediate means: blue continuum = 42.8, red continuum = 36.7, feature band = 46.1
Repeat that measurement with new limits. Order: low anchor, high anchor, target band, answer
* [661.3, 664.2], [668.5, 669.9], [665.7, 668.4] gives -0.21 nm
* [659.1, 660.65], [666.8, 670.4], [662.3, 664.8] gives -0.35 nm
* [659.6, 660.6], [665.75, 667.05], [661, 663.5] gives -0.15 nm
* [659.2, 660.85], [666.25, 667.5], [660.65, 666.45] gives -0.35 nm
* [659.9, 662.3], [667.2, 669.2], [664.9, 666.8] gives -0.29 nm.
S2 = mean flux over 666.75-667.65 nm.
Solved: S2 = 44.4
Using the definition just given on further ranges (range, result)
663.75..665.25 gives 45.8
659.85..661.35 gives 39.1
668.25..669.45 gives 37.7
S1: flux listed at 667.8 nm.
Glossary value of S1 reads 38.9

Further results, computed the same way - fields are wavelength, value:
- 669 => 32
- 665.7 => 53.4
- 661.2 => 40.4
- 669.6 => 42.8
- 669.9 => 34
